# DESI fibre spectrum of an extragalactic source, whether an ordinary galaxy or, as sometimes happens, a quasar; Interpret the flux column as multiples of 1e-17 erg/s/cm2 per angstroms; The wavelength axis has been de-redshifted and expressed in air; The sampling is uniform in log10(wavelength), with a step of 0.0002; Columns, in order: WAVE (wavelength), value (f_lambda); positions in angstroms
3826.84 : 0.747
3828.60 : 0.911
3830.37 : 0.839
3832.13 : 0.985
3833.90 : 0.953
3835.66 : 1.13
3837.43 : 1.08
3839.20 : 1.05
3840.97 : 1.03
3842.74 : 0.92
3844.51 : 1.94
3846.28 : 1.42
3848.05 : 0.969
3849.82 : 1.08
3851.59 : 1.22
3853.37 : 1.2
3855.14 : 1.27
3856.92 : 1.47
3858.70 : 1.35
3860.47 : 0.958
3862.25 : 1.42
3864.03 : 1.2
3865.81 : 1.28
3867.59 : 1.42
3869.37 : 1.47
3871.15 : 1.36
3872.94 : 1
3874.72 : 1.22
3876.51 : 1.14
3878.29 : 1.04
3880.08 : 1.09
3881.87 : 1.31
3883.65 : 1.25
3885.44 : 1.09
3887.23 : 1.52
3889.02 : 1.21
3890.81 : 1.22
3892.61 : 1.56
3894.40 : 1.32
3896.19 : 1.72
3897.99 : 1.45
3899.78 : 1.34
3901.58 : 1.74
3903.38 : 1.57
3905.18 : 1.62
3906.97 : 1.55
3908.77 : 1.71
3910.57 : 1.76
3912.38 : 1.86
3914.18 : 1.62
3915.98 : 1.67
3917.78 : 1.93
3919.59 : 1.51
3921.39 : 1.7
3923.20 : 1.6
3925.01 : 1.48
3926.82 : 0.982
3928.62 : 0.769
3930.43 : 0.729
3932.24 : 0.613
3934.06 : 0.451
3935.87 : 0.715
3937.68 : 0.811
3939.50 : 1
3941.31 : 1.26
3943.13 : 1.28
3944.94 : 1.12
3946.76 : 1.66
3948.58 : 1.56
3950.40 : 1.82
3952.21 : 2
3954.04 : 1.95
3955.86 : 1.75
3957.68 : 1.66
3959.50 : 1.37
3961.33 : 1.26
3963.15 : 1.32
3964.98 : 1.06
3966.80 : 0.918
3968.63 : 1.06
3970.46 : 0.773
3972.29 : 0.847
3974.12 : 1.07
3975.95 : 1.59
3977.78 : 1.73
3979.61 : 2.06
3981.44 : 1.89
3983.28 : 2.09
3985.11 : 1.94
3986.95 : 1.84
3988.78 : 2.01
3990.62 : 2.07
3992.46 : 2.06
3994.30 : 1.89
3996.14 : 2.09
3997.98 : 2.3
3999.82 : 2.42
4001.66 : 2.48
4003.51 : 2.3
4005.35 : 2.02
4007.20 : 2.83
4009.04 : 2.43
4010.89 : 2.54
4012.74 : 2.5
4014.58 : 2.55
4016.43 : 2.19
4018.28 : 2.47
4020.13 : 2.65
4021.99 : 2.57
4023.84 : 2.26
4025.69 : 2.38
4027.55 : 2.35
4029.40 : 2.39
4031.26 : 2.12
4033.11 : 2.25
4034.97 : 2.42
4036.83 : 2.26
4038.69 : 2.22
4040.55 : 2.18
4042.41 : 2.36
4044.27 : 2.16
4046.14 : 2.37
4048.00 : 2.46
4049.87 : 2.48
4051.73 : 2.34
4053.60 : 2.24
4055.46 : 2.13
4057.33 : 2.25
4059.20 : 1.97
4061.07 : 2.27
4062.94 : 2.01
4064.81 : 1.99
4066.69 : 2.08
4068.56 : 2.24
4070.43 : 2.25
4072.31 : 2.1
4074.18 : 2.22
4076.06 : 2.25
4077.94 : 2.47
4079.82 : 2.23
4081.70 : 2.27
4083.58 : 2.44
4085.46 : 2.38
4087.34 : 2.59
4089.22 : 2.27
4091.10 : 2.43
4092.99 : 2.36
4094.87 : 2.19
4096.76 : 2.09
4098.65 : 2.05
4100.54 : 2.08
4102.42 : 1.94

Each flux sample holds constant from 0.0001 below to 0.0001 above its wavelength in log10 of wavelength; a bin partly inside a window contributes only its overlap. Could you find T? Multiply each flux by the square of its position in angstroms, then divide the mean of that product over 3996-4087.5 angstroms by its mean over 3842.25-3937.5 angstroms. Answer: 1.89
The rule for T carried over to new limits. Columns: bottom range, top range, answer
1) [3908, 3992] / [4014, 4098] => 1.68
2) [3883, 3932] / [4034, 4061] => 1.68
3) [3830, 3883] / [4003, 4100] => 2.12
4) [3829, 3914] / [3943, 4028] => 1.54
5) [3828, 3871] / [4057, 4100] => 2.10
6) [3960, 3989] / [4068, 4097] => 1.67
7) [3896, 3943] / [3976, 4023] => 1.73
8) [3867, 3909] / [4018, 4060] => 1.83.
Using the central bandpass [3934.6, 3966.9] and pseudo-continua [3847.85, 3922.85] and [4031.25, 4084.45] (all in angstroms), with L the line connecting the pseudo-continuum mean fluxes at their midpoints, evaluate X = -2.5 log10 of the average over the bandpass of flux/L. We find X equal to 0.253 mag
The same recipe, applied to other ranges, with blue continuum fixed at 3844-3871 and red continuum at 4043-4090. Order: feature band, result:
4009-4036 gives -0.169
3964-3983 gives 0.356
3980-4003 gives -0.095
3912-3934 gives 0.201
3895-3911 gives -0.059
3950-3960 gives -0.015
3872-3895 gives 0.162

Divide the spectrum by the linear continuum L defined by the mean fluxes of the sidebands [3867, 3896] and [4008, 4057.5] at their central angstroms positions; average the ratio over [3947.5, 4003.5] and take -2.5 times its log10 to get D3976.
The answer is 0.15 mag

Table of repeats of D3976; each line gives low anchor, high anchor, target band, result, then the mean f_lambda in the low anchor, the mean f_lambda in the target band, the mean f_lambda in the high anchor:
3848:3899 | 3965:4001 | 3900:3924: -0.17 mag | 1.27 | 1.67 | 1.71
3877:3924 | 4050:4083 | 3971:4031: -0.11 mag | 1.5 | 2.14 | 2.2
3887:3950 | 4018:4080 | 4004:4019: -0.21 mag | 1.36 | 2.44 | 2.27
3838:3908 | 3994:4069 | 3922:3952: 0.44 mag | 1.31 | 1.14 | 2.31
